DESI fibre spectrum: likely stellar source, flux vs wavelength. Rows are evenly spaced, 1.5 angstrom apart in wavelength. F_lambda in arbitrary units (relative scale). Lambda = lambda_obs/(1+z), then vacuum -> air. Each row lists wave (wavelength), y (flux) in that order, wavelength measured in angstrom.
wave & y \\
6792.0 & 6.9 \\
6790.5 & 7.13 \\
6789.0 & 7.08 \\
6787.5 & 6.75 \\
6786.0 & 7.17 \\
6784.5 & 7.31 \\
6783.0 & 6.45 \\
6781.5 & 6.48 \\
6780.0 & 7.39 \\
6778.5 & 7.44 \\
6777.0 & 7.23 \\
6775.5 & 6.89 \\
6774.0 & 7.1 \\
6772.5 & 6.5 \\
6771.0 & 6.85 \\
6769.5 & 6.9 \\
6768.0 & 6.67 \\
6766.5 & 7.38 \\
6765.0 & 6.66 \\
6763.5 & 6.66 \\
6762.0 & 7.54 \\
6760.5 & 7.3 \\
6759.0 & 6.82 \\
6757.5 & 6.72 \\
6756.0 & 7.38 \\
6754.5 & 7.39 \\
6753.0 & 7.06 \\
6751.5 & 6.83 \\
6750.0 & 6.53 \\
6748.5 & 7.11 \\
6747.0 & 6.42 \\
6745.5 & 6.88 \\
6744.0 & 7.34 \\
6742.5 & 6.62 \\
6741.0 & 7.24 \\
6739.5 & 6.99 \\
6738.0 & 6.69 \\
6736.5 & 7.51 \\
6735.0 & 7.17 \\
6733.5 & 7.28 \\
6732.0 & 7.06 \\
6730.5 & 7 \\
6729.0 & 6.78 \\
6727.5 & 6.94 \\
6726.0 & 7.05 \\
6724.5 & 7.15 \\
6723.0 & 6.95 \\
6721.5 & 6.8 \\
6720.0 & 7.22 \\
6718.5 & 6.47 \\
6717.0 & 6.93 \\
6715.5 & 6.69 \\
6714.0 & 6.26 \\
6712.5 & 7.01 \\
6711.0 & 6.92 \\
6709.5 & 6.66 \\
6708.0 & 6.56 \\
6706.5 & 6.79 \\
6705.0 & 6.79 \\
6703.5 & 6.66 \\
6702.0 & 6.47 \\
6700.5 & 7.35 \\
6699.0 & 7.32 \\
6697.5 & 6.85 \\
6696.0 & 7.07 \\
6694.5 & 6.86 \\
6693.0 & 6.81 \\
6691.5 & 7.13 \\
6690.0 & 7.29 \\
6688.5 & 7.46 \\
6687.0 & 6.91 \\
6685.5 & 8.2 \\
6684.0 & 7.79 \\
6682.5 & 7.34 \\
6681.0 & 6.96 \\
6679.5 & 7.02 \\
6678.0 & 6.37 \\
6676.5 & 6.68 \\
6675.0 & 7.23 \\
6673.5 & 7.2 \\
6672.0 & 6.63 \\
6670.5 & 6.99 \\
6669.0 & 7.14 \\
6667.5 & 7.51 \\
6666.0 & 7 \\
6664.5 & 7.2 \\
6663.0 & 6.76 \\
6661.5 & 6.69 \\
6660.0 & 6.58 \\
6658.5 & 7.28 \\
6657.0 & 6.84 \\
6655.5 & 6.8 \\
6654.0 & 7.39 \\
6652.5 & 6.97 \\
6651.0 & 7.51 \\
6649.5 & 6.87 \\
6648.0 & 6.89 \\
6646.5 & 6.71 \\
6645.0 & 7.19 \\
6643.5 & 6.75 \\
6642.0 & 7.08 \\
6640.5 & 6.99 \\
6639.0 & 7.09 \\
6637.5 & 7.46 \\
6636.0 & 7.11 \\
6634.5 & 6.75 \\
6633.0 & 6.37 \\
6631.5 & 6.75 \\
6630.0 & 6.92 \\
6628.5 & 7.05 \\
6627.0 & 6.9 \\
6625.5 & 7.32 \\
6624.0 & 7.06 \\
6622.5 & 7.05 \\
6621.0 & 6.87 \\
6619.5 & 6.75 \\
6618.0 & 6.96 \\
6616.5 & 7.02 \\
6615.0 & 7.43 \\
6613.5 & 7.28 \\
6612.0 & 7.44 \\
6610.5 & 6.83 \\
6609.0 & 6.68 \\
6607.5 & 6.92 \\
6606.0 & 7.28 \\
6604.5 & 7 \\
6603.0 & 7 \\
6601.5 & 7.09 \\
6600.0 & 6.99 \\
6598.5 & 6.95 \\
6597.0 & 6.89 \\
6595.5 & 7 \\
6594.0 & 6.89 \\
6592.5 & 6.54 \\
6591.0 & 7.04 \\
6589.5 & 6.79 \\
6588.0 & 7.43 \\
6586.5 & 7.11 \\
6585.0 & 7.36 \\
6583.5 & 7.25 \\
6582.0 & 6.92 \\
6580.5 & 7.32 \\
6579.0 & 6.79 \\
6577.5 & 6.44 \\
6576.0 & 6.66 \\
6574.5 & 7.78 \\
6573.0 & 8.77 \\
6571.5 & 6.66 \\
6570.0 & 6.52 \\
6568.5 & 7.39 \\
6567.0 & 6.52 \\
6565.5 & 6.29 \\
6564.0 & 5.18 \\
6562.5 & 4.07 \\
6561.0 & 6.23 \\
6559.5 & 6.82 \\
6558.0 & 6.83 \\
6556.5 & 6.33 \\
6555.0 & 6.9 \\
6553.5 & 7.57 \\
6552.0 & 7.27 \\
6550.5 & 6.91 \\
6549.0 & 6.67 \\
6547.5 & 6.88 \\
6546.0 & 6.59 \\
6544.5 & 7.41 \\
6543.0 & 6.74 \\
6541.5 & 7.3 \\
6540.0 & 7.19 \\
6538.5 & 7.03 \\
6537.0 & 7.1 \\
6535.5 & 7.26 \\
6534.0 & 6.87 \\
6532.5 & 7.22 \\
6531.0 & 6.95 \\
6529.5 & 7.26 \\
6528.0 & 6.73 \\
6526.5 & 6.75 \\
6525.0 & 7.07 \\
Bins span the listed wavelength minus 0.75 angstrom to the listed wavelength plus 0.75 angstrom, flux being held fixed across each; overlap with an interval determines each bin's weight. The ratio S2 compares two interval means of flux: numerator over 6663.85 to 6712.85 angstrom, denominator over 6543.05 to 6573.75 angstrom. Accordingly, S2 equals 1.05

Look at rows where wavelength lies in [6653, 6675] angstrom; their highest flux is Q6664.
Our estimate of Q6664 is 7.51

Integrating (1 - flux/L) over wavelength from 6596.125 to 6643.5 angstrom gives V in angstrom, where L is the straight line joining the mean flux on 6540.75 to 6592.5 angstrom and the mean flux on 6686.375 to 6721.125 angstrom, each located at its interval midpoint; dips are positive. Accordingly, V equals -1.0 angstrom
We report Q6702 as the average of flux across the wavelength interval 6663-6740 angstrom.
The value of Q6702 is 7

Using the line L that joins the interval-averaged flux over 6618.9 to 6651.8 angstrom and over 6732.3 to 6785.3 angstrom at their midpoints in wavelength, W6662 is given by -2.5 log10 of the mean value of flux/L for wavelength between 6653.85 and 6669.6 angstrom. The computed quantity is 0.00 mag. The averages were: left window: 6.98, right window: 6.99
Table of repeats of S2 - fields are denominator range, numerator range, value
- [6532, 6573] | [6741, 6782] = 1.03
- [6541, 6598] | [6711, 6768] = 1.02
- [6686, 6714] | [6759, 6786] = 1.01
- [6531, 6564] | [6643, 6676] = 1.03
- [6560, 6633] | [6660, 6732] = 1.01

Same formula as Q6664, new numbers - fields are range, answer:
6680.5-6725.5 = 8.2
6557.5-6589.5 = 8.77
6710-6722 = 7.22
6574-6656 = 7.78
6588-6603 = 7.43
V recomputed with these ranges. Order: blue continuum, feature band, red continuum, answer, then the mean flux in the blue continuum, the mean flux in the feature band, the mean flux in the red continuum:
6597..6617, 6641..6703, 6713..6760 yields -0.4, 7.06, 7.05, 6.95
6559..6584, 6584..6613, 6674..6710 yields -1.1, 6.68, 7.02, 7.03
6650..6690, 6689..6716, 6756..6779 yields 0.7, 7.1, 6.87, 6.99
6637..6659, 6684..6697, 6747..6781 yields -0.4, 7.05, 7.24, 7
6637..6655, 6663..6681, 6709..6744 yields 0.1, 7.07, 6.99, 6.94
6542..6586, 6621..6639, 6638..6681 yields -0.1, 6.8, 6.98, 6.98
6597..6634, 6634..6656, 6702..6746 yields -0.2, 6.99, 7.04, 6.9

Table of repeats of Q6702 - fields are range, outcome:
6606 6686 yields 7.03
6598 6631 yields 7.03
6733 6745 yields 7.1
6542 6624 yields 6.9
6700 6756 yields 6.91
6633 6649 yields 6.97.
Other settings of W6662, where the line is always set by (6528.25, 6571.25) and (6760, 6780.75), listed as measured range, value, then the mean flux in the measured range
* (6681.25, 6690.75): -0.08 mag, 7.47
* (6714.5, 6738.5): 0.00 mag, 6.98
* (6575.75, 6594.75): -0.03 mag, 6.97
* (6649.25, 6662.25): -0.02 mag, 7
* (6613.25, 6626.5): -0.04 mag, 7.07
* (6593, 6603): -0.02 mag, 6.96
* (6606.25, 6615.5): -0.04 mag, 7.1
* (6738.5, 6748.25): 0.01 mag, 6.92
